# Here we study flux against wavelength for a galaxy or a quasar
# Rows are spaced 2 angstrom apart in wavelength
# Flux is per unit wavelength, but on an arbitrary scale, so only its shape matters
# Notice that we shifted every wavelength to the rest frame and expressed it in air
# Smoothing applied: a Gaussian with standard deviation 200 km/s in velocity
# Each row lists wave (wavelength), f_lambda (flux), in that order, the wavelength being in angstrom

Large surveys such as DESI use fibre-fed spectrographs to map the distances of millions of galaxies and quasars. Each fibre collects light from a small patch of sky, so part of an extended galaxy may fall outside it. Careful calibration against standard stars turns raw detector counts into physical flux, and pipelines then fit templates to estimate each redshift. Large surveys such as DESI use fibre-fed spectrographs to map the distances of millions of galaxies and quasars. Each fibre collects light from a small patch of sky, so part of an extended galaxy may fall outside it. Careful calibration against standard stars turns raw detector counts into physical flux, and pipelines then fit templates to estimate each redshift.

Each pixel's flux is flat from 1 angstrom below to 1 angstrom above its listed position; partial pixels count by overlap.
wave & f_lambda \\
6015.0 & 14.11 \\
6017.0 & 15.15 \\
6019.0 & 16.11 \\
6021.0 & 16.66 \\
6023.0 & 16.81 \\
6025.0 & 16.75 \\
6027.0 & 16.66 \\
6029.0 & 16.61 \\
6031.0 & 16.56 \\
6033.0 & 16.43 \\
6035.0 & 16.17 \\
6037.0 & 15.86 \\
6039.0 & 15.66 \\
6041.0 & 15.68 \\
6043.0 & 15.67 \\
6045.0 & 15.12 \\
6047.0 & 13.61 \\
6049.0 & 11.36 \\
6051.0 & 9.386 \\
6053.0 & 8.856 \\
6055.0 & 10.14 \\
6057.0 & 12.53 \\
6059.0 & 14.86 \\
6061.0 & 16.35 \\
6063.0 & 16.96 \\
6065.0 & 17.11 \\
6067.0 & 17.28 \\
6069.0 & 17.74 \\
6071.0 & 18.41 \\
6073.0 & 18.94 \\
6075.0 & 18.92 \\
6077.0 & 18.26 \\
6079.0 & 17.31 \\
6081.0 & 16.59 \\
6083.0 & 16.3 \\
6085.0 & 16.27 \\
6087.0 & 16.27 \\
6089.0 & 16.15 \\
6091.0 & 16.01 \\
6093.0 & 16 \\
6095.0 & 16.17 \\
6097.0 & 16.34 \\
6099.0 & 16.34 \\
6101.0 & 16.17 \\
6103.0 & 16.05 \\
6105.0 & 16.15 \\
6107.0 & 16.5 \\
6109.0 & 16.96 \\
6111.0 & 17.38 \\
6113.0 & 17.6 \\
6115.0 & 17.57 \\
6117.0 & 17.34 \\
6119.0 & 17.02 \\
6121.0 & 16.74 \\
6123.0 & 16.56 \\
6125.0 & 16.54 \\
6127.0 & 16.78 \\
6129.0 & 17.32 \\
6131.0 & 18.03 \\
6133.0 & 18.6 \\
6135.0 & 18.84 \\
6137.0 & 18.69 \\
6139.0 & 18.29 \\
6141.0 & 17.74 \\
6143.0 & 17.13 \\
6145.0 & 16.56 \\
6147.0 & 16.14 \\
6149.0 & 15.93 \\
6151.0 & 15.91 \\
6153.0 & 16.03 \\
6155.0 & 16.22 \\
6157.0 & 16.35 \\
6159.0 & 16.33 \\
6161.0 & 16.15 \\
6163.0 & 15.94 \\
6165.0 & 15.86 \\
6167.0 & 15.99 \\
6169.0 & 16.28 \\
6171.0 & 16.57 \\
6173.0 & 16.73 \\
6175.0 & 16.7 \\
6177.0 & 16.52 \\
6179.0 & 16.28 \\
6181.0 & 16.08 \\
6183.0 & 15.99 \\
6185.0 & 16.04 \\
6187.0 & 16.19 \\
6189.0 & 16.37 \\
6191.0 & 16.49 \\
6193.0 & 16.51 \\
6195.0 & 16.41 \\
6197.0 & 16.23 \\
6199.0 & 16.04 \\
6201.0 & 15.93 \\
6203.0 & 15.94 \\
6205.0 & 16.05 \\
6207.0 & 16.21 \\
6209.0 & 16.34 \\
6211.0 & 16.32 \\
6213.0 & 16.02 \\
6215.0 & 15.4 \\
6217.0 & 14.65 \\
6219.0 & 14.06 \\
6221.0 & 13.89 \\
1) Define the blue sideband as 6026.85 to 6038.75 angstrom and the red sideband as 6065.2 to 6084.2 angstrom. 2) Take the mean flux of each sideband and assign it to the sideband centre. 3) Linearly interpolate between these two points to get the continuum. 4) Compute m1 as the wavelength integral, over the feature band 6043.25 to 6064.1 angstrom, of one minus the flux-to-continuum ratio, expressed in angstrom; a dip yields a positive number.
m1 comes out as 4.88 angstrom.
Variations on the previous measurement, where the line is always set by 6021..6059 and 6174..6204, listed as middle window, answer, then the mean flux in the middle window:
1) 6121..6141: -2.7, 17.7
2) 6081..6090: -0.7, 16.3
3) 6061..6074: -2.5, 17.6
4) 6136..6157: -1.5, 16.8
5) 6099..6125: -2.5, 16.8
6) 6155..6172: -0.3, 16.2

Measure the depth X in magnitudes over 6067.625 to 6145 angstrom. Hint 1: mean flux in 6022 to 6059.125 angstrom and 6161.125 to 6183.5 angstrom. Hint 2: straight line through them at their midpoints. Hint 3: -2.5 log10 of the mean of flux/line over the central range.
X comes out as -0.120 mag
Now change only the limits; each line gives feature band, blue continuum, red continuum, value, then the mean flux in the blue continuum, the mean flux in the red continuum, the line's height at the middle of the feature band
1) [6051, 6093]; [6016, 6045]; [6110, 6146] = 0.06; 16.2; 17.5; 16.7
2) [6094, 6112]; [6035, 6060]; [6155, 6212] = -0.13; 13.3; 16.2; 14.5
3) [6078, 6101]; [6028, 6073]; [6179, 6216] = -0.07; 15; 16.1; 15.3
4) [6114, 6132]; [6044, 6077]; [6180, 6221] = -0.12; 15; 15.9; 15.4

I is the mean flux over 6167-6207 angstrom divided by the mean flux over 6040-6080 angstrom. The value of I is 1.1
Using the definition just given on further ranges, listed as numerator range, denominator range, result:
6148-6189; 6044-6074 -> 1.11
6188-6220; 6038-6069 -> 1.13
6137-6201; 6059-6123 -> 0.97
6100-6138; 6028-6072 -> 1.15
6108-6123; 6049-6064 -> 1.36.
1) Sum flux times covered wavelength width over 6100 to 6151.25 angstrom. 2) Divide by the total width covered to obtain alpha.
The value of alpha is 17.1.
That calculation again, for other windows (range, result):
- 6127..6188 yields 16.7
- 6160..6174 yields 16.2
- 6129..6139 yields 18.4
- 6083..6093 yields 16.2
